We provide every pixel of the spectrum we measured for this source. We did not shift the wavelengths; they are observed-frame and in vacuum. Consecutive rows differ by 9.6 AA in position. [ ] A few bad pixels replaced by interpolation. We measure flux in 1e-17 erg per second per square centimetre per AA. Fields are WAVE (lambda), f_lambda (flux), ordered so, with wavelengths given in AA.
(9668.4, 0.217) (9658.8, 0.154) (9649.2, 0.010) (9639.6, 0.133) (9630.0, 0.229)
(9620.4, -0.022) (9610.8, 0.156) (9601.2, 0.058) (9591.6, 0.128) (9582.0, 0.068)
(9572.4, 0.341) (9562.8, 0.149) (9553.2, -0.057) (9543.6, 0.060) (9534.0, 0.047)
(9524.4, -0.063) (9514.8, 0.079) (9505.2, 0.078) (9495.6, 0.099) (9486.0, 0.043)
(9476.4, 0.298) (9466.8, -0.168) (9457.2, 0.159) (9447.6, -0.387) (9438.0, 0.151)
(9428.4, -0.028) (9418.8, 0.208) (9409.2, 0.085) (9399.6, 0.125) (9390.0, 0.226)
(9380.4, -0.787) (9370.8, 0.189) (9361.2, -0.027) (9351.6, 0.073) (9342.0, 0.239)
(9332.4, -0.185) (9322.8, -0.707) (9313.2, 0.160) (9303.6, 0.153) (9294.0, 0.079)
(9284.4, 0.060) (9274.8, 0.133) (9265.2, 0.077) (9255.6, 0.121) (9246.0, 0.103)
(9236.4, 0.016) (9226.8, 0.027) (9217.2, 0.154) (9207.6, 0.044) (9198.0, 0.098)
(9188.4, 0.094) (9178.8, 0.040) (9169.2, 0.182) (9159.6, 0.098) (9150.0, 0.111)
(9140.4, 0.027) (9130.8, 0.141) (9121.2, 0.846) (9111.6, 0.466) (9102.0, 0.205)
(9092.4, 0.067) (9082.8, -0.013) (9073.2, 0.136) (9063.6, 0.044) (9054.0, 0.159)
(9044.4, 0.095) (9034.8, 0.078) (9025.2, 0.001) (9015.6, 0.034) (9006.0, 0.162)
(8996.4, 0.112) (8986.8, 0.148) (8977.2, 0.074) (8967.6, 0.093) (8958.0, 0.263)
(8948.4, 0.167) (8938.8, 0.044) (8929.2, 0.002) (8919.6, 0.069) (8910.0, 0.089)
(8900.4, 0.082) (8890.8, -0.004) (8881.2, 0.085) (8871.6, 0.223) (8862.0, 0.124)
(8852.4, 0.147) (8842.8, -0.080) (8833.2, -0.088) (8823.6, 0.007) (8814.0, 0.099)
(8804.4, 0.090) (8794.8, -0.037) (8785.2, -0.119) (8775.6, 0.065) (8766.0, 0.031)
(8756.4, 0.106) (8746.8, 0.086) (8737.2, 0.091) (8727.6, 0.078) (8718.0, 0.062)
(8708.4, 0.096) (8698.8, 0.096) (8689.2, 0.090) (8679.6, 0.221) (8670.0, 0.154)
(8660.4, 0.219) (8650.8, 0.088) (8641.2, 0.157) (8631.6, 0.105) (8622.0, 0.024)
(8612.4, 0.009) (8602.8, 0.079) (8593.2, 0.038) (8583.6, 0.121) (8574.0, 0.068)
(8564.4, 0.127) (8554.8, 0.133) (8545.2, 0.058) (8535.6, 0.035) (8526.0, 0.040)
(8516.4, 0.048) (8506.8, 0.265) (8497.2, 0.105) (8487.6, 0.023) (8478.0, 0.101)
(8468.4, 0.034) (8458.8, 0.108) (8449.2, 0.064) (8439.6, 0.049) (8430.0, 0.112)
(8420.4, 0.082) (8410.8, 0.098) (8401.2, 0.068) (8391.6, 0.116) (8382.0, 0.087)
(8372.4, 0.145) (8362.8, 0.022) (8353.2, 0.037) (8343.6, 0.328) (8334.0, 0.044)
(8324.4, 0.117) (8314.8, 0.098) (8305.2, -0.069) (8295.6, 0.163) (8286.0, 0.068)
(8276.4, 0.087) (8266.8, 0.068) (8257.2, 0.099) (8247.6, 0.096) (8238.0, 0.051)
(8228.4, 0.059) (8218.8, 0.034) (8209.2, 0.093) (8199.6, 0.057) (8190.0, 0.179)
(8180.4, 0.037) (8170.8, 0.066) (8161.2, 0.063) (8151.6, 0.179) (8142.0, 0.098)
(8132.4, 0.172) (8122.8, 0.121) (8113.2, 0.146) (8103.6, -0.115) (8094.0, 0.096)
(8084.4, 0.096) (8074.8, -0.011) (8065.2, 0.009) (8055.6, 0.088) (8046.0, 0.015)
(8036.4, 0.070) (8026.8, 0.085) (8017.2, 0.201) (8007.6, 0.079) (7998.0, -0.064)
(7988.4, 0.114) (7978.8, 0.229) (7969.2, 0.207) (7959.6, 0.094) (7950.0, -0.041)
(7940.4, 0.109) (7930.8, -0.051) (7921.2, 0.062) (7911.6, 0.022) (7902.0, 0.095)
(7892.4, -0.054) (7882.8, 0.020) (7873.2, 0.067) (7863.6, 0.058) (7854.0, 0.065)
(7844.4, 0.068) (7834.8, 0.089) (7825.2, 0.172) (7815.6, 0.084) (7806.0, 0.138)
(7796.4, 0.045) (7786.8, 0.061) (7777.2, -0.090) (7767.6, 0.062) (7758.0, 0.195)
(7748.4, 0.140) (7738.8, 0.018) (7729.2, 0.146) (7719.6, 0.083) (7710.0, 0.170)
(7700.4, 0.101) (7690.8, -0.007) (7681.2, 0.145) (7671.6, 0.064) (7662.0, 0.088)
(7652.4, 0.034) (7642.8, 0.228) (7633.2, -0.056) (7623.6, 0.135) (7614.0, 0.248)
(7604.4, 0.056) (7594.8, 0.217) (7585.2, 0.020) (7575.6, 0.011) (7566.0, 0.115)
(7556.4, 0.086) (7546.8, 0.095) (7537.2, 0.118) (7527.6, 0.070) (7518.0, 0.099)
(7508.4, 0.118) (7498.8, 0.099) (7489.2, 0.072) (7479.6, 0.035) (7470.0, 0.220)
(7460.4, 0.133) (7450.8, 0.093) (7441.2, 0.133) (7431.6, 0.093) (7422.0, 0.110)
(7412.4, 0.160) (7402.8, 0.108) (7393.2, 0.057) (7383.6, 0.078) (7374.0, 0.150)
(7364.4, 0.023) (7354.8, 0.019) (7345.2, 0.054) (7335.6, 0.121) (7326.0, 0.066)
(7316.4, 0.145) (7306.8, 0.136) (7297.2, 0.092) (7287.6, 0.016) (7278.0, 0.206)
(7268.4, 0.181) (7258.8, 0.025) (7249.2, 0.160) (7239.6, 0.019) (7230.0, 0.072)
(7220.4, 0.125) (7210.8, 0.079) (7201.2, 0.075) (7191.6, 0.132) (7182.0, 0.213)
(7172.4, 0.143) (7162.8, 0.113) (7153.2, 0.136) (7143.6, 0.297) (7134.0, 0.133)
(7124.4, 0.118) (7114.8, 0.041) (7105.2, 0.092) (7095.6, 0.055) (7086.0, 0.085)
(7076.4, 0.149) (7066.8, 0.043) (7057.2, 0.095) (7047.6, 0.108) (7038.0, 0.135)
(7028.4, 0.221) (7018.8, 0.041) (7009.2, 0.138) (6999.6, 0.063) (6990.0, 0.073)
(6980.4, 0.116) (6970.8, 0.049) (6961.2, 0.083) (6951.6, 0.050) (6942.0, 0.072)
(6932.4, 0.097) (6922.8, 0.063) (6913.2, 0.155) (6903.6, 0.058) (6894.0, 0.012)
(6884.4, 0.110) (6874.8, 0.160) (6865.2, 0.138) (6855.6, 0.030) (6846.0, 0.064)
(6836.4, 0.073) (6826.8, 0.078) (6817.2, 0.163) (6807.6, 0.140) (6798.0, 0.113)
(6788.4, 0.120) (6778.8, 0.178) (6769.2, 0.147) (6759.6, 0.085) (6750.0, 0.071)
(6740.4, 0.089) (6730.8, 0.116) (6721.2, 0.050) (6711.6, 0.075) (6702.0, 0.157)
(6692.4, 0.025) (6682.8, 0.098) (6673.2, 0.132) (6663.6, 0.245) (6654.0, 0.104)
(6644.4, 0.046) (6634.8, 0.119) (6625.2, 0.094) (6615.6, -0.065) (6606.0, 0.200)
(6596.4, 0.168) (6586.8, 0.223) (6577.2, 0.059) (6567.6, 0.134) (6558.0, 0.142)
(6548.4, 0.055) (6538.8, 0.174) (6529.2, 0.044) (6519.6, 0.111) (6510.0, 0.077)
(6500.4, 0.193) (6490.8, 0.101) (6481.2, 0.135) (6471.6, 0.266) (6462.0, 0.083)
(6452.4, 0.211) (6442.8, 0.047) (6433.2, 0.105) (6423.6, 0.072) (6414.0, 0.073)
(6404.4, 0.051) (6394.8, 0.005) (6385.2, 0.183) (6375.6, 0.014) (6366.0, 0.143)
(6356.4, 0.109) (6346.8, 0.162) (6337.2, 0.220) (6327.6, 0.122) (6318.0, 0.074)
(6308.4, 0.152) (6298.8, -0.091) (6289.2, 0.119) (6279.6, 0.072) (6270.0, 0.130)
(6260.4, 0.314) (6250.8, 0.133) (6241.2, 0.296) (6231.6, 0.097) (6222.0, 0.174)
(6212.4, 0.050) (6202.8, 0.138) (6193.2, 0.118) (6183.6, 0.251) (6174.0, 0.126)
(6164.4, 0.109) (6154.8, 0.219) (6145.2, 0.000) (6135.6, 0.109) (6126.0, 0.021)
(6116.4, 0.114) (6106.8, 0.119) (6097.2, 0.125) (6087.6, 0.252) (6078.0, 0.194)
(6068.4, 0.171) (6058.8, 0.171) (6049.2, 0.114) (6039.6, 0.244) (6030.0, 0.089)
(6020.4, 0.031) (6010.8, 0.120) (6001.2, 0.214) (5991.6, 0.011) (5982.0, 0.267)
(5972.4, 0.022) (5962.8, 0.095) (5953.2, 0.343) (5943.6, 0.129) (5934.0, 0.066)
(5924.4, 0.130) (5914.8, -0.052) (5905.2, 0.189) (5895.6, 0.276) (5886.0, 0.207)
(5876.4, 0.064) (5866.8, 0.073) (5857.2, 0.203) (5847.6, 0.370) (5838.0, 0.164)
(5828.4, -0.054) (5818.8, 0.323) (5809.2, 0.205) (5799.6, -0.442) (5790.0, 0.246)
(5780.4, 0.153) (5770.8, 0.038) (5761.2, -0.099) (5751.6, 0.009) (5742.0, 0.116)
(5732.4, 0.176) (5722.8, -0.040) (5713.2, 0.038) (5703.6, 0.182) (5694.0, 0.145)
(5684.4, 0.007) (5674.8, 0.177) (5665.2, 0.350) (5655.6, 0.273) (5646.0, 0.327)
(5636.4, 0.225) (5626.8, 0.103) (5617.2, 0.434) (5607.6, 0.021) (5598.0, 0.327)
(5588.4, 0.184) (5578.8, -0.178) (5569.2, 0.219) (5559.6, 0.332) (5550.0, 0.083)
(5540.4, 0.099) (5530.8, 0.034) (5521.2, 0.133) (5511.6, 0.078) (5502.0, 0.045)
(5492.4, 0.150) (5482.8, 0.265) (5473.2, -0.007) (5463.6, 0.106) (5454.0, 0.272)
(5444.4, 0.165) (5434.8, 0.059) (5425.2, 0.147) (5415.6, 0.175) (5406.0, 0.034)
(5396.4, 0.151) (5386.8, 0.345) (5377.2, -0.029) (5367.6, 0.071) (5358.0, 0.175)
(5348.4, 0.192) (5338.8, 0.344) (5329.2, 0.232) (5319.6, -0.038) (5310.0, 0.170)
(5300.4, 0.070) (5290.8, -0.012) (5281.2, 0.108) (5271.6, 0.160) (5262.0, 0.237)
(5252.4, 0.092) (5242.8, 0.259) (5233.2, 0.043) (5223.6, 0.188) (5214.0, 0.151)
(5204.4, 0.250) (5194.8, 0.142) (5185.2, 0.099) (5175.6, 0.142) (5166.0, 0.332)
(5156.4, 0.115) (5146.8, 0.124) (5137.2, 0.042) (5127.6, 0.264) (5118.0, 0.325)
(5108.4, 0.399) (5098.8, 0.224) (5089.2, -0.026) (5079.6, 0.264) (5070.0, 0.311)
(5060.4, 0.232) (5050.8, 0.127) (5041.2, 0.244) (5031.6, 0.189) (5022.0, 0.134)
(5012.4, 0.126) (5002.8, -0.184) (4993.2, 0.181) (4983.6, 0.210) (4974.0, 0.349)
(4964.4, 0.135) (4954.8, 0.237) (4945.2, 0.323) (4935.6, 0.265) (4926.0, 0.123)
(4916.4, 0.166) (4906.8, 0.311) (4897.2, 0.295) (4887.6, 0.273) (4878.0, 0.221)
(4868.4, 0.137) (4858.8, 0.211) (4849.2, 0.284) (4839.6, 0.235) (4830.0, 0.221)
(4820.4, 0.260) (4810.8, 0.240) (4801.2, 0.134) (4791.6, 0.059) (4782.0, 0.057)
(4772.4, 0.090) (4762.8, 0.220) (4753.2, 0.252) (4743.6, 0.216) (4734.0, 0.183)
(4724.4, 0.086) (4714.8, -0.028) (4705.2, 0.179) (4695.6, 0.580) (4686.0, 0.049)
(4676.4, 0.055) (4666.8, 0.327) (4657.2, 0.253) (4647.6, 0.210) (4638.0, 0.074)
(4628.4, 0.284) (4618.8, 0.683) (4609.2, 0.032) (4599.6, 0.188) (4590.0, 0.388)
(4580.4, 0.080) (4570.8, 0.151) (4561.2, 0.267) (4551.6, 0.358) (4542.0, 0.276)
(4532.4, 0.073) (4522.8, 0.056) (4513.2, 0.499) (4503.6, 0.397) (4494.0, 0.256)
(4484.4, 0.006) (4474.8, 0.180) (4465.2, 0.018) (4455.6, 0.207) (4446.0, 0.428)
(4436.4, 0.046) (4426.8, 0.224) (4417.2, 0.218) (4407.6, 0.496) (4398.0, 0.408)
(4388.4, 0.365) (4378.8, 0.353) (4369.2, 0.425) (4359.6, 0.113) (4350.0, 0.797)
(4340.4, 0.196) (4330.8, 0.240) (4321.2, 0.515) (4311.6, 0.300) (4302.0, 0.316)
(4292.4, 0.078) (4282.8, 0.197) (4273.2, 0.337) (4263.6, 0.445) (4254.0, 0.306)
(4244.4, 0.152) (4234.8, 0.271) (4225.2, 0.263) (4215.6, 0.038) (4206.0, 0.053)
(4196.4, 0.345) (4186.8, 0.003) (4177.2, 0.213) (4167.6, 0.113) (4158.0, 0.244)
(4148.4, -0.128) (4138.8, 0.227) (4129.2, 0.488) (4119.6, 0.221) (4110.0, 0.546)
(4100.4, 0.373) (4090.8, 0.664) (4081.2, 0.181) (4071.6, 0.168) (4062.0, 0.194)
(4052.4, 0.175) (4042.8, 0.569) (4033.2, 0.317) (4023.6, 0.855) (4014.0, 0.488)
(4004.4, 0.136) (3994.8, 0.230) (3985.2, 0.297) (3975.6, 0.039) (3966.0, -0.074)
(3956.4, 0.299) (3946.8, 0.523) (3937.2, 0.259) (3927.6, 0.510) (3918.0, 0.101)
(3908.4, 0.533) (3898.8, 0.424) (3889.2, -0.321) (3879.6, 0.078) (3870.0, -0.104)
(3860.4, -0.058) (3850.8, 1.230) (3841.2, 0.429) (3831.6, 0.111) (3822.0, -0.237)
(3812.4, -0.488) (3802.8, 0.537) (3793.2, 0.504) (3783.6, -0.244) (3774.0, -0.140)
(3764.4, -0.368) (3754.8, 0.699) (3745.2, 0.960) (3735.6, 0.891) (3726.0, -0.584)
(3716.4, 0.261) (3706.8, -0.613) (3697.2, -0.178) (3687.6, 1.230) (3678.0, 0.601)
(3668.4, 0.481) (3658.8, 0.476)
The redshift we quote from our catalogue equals 1.446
